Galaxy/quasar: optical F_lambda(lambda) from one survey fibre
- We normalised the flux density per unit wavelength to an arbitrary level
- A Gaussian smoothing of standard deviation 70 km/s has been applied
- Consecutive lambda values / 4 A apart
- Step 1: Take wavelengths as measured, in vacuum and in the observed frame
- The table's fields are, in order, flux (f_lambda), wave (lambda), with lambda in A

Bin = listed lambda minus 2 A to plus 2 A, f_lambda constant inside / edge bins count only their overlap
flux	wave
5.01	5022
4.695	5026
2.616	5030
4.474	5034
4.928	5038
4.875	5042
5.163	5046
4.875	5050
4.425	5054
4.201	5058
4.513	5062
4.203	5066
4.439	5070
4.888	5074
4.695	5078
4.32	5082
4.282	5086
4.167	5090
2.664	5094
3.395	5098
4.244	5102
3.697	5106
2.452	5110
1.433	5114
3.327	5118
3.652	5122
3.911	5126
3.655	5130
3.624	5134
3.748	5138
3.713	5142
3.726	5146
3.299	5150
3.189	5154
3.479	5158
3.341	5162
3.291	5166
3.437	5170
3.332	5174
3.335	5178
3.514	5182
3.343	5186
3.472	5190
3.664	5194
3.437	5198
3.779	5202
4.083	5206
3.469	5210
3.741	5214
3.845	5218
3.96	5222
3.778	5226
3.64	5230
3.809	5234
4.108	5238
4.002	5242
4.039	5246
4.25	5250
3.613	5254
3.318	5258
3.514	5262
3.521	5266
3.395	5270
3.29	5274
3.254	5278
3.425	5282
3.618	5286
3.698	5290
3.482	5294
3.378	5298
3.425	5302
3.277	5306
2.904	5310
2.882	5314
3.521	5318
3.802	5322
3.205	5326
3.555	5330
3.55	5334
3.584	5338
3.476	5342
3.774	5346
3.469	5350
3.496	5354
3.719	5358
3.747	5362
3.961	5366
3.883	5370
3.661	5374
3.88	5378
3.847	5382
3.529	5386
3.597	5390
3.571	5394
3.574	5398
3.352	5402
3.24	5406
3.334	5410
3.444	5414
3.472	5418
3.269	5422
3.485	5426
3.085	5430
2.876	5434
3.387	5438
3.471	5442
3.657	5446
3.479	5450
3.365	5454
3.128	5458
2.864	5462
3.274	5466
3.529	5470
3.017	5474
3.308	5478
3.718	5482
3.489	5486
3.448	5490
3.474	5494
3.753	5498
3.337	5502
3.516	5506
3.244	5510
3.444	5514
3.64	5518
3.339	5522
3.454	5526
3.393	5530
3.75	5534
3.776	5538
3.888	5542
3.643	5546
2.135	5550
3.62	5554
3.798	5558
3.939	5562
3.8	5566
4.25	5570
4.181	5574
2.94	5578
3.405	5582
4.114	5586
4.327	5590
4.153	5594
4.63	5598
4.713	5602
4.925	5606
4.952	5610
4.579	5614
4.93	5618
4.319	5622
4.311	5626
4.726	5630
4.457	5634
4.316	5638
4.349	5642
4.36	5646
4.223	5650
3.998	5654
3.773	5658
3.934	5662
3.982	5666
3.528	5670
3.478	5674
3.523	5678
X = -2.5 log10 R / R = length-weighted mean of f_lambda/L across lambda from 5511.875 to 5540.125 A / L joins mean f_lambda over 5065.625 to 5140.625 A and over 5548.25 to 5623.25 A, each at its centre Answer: 0.14 mag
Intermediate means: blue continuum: 3.72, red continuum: 4.09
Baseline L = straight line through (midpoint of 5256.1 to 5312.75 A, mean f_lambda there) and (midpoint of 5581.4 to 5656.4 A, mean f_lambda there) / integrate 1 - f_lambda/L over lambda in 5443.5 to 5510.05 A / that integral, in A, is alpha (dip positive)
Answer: 9.9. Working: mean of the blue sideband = 3.39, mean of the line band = 3.39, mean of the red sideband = 4.43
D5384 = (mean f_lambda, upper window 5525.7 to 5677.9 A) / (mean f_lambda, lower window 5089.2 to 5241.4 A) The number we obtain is 1.14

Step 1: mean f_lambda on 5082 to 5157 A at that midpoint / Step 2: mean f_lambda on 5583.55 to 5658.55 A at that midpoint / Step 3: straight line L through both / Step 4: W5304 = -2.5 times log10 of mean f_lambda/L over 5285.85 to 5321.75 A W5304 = 0.141 mag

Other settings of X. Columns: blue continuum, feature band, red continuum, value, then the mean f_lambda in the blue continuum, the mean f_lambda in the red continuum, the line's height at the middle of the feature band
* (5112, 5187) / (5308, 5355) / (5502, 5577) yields 0.01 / 3.39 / 3.58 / 3.48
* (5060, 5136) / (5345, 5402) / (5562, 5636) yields 0.11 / 3.77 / 4.31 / 4.06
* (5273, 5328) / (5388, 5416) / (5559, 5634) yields 0.07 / 3.37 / 4.29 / 3.68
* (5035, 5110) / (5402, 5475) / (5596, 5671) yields 0.30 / 4.28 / 4.38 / 4.35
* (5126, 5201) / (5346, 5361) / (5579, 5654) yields 0.08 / 3.49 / 4.4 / 3.87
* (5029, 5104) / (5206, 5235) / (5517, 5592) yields 0.09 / 4.3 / 3.65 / 4.1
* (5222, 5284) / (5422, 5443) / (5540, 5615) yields 0.18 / 3.67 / 3.99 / 3.85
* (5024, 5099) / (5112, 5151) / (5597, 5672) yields 0.26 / 4.32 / 4.37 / 4.32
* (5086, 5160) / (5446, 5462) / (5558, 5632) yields 0.21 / 3.43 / 4.28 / 4.02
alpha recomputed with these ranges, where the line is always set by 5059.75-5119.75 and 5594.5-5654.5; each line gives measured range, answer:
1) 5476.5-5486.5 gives 1.87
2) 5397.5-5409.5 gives 2.44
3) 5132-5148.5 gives 0.70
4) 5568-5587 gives 2.97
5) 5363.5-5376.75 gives 1.07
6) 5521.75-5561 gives 8.11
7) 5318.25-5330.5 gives 1.77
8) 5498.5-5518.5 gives 4.21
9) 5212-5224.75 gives 0.38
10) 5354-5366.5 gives 1.26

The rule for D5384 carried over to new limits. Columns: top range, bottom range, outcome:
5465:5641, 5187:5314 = 1.07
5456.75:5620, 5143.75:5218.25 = 1.06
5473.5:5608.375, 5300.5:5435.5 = 1.06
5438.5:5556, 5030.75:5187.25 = 0.90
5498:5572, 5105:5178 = 1.06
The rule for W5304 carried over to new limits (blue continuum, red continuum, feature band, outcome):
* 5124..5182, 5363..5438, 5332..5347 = -0.02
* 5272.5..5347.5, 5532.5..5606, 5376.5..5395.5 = -0.04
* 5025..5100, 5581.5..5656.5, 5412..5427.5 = 0.27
